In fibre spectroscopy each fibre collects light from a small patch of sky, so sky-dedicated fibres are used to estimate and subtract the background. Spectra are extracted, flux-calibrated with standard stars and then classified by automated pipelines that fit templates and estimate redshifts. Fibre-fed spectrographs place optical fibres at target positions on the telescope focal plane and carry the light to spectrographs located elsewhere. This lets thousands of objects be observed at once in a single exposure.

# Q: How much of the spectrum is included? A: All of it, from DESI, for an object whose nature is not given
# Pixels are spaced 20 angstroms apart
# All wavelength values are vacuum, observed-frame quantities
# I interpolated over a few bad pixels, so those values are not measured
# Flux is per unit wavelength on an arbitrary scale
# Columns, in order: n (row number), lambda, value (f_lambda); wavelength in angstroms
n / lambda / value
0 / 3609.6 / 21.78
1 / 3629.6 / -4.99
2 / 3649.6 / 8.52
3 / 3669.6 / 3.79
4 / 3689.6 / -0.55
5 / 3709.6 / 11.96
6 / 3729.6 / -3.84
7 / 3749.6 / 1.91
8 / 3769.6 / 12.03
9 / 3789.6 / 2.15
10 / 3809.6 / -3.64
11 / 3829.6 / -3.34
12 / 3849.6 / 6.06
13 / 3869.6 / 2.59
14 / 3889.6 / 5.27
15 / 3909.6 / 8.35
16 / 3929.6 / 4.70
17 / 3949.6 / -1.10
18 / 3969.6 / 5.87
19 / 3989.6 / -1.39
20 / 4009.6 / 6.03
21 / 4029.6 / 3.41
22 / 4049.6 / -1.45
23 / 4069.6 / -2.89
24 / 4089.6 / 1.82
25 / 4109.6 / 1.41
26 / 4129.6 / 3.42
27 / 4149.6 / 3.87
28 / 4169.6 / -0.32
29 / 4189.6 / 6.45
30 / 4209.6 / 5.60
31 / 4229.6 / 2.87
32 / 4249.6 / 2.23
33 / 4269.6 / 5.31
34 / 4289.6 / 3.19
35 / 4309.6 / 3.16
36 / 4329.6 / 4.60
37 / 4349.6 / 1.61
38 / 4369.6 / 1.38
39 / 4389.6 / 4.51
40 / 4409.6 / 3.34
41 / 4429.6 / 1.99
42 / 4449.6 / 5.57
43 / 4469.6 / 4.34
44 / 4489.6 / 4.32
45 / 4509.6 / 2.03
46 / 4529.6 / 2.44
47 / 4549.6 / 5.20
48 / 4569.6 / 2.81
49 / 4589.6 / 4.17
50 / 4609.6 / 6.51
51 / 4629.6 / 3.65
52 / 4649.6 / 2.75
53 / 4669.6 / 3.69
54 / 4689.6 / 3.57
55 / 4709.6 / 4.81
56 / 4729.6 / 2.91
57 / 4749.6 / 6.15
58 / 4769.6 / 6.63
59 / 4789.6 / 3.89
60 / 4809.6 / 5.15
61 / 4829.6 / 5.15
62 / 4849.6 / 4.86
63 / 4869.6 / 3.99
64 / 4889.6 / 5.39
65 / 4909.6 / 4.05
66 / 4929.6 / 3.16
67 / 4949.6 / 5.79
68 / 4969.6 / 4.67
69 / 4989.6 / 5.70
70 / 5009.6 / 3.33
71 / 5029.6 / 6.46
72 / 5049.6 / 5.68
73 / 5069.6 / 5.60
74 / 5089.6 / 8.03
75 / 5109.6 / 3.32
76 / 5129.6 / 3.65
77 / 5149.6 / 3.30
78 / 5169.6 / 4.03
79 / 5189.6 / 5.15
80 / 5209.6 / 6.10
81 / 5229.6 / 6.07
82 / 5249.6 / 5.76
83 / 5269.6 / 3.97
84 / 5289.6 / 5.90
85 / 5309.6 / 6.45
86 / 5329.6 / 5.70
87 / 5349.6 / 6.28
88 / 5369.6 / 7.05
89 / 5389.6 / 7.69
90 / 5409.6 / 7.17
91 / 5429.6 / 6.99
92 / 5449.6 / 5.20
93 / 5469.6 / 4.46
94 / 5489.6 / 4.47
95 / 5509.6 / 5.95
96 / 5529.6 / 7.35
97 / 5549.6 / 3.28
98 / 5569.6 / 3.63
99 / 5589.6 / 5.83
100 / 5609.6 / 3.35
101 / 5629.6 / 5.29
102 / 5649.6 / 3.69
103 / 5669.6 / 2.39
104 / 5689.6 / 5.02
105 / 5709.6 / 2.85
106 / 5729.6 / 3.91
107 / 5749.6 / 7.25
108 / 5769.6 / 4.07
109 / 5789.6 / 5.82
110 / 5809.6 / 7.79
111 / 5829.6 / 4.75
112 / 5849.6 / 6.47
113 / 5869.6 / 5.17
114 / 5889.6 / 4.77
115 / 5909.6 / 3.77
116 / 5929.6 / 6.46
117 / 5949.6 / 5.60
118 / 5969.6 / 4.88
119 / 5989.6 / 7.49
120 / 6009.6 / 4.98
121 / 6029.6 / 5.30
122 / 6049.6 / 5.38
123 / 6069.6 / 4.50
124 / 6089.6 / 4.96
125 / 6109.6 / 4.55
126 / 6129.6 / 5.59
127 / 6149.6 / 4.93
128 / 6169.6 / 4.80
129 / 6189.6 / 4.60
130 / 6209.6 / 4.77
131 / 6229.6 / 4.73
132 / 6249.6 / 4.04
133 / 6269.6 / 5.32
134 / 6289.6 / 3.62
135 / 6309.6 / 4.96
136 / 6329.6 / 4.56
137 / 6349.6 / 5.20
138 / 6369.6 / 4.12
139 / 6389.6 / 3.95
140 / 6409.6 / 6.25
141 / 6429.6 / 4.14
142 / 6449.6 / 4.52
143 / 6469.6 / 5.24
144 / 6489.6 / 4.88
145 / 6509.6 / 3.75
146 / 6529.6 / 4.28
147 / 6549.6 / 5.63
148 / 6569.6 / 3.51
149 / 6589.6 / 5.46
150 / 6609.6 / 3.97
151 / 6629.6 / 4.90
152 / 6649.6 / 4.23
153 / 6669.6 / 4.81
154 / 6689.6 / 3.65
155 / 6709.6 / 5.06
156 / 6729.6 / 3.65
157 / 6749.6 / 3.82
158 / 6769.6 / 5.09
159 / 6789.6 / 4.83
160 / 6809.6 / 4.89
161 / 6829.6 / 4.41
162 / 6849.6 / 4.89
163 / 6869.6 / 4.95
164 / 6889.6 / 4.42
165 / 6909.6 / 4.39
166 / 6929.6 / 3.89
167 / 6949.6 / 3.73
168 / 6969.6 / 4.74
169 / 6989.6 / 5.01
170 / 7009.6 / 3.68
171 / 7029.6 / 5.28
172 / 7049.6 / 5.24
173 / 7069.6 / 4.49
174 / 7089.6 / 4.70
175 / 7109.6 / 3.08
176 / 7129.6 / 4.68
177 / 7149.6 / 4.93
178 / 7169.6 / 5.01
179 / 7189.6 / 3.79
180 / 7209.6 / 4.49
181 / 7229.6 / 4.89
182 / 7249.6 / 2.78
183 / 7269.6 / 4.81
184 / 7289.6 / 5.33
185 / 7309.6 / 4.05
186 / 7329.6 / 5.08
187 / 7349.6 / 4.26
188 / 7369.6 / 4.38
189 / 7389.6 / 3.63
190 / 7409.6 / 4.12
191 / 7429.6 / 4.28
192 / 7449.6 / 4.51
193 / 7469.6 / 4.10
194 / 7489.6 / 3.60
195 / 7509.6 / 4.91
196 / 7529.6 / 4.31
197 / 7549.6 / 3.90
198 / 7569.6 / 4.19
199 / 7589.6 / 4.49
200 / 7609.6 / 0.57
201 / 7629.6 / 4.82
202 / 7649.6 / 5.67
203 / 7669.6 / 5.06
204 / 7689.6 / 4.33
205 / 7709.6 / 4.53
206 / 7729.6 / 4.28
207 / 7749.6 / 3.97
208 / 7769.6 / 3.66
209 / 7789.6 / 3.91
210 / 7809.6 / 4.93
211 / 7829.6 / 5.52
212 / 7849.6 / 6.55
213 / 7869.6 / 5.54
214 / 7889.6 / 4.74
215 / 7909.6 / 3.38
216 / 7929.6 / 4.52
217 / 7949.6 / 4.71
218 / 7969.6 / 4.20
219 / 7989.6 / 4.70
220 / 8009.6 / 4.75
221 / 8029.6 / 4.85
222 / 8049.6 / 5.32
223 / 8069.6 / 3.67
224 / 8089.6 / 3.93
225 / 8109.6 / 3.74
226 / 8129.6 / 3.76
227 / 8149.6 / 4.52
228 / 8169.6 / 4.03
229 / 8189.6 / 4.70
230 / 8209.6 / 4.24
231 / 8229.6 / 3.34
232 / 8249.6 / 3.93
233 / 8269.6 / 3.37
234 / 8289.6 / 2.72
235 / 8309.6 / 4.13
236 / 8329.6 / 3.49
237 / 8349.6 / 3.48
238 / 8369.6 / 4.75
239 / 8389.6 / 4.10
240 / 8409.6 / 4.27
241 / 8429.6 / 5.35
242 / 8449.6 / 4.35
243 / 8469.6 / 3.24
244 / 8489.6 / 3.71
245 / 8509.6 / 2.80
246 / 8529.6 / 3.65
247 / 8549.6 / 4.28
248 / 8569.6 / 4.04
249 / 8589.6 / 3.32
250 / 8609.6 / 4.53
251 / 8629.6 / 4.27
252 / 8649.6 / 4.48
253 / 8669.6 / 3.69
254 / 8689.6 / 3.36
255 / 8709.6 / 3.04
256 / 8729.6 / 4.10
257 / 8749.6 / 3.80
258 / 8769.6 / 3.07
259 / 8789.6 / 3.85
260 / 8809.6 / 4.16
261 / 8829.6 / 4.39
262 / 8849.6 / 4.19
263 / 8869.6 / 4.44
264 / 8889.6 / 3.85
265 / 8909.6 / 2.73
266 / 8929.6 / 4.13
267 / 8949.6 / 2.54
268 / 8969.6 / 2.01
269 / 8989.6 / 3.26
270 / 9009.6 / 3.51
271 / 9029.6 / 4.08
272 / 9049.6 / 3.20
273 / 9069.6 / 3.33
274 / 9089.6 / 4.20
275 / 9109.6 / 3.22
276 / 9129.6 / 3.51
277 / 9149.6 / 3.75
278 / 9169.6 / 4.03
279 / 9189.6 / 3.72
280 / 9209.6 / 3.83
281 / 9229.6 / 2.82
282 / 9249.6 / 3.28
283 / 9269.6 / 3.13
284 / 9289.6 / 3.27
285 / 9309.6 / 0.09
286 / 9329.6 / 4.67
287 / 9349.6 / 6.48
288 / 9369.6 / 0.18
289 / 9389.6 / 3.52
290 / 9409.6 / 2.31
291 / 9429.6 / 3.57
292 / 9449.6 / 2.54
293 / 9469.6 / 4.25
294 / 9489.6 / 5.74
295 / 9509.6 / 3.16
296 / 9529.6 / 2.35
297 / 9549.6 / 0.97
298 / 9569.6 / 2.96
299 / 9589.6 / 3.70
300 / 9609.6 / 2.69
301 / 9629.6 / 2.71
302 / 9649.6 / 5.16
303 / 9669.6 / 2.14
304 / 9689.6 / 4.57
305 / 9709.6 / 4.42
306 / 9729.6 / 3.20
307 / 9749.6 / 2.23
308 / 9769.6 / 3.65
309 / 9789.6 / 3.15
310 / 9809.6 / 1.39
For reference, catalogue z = 0.19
